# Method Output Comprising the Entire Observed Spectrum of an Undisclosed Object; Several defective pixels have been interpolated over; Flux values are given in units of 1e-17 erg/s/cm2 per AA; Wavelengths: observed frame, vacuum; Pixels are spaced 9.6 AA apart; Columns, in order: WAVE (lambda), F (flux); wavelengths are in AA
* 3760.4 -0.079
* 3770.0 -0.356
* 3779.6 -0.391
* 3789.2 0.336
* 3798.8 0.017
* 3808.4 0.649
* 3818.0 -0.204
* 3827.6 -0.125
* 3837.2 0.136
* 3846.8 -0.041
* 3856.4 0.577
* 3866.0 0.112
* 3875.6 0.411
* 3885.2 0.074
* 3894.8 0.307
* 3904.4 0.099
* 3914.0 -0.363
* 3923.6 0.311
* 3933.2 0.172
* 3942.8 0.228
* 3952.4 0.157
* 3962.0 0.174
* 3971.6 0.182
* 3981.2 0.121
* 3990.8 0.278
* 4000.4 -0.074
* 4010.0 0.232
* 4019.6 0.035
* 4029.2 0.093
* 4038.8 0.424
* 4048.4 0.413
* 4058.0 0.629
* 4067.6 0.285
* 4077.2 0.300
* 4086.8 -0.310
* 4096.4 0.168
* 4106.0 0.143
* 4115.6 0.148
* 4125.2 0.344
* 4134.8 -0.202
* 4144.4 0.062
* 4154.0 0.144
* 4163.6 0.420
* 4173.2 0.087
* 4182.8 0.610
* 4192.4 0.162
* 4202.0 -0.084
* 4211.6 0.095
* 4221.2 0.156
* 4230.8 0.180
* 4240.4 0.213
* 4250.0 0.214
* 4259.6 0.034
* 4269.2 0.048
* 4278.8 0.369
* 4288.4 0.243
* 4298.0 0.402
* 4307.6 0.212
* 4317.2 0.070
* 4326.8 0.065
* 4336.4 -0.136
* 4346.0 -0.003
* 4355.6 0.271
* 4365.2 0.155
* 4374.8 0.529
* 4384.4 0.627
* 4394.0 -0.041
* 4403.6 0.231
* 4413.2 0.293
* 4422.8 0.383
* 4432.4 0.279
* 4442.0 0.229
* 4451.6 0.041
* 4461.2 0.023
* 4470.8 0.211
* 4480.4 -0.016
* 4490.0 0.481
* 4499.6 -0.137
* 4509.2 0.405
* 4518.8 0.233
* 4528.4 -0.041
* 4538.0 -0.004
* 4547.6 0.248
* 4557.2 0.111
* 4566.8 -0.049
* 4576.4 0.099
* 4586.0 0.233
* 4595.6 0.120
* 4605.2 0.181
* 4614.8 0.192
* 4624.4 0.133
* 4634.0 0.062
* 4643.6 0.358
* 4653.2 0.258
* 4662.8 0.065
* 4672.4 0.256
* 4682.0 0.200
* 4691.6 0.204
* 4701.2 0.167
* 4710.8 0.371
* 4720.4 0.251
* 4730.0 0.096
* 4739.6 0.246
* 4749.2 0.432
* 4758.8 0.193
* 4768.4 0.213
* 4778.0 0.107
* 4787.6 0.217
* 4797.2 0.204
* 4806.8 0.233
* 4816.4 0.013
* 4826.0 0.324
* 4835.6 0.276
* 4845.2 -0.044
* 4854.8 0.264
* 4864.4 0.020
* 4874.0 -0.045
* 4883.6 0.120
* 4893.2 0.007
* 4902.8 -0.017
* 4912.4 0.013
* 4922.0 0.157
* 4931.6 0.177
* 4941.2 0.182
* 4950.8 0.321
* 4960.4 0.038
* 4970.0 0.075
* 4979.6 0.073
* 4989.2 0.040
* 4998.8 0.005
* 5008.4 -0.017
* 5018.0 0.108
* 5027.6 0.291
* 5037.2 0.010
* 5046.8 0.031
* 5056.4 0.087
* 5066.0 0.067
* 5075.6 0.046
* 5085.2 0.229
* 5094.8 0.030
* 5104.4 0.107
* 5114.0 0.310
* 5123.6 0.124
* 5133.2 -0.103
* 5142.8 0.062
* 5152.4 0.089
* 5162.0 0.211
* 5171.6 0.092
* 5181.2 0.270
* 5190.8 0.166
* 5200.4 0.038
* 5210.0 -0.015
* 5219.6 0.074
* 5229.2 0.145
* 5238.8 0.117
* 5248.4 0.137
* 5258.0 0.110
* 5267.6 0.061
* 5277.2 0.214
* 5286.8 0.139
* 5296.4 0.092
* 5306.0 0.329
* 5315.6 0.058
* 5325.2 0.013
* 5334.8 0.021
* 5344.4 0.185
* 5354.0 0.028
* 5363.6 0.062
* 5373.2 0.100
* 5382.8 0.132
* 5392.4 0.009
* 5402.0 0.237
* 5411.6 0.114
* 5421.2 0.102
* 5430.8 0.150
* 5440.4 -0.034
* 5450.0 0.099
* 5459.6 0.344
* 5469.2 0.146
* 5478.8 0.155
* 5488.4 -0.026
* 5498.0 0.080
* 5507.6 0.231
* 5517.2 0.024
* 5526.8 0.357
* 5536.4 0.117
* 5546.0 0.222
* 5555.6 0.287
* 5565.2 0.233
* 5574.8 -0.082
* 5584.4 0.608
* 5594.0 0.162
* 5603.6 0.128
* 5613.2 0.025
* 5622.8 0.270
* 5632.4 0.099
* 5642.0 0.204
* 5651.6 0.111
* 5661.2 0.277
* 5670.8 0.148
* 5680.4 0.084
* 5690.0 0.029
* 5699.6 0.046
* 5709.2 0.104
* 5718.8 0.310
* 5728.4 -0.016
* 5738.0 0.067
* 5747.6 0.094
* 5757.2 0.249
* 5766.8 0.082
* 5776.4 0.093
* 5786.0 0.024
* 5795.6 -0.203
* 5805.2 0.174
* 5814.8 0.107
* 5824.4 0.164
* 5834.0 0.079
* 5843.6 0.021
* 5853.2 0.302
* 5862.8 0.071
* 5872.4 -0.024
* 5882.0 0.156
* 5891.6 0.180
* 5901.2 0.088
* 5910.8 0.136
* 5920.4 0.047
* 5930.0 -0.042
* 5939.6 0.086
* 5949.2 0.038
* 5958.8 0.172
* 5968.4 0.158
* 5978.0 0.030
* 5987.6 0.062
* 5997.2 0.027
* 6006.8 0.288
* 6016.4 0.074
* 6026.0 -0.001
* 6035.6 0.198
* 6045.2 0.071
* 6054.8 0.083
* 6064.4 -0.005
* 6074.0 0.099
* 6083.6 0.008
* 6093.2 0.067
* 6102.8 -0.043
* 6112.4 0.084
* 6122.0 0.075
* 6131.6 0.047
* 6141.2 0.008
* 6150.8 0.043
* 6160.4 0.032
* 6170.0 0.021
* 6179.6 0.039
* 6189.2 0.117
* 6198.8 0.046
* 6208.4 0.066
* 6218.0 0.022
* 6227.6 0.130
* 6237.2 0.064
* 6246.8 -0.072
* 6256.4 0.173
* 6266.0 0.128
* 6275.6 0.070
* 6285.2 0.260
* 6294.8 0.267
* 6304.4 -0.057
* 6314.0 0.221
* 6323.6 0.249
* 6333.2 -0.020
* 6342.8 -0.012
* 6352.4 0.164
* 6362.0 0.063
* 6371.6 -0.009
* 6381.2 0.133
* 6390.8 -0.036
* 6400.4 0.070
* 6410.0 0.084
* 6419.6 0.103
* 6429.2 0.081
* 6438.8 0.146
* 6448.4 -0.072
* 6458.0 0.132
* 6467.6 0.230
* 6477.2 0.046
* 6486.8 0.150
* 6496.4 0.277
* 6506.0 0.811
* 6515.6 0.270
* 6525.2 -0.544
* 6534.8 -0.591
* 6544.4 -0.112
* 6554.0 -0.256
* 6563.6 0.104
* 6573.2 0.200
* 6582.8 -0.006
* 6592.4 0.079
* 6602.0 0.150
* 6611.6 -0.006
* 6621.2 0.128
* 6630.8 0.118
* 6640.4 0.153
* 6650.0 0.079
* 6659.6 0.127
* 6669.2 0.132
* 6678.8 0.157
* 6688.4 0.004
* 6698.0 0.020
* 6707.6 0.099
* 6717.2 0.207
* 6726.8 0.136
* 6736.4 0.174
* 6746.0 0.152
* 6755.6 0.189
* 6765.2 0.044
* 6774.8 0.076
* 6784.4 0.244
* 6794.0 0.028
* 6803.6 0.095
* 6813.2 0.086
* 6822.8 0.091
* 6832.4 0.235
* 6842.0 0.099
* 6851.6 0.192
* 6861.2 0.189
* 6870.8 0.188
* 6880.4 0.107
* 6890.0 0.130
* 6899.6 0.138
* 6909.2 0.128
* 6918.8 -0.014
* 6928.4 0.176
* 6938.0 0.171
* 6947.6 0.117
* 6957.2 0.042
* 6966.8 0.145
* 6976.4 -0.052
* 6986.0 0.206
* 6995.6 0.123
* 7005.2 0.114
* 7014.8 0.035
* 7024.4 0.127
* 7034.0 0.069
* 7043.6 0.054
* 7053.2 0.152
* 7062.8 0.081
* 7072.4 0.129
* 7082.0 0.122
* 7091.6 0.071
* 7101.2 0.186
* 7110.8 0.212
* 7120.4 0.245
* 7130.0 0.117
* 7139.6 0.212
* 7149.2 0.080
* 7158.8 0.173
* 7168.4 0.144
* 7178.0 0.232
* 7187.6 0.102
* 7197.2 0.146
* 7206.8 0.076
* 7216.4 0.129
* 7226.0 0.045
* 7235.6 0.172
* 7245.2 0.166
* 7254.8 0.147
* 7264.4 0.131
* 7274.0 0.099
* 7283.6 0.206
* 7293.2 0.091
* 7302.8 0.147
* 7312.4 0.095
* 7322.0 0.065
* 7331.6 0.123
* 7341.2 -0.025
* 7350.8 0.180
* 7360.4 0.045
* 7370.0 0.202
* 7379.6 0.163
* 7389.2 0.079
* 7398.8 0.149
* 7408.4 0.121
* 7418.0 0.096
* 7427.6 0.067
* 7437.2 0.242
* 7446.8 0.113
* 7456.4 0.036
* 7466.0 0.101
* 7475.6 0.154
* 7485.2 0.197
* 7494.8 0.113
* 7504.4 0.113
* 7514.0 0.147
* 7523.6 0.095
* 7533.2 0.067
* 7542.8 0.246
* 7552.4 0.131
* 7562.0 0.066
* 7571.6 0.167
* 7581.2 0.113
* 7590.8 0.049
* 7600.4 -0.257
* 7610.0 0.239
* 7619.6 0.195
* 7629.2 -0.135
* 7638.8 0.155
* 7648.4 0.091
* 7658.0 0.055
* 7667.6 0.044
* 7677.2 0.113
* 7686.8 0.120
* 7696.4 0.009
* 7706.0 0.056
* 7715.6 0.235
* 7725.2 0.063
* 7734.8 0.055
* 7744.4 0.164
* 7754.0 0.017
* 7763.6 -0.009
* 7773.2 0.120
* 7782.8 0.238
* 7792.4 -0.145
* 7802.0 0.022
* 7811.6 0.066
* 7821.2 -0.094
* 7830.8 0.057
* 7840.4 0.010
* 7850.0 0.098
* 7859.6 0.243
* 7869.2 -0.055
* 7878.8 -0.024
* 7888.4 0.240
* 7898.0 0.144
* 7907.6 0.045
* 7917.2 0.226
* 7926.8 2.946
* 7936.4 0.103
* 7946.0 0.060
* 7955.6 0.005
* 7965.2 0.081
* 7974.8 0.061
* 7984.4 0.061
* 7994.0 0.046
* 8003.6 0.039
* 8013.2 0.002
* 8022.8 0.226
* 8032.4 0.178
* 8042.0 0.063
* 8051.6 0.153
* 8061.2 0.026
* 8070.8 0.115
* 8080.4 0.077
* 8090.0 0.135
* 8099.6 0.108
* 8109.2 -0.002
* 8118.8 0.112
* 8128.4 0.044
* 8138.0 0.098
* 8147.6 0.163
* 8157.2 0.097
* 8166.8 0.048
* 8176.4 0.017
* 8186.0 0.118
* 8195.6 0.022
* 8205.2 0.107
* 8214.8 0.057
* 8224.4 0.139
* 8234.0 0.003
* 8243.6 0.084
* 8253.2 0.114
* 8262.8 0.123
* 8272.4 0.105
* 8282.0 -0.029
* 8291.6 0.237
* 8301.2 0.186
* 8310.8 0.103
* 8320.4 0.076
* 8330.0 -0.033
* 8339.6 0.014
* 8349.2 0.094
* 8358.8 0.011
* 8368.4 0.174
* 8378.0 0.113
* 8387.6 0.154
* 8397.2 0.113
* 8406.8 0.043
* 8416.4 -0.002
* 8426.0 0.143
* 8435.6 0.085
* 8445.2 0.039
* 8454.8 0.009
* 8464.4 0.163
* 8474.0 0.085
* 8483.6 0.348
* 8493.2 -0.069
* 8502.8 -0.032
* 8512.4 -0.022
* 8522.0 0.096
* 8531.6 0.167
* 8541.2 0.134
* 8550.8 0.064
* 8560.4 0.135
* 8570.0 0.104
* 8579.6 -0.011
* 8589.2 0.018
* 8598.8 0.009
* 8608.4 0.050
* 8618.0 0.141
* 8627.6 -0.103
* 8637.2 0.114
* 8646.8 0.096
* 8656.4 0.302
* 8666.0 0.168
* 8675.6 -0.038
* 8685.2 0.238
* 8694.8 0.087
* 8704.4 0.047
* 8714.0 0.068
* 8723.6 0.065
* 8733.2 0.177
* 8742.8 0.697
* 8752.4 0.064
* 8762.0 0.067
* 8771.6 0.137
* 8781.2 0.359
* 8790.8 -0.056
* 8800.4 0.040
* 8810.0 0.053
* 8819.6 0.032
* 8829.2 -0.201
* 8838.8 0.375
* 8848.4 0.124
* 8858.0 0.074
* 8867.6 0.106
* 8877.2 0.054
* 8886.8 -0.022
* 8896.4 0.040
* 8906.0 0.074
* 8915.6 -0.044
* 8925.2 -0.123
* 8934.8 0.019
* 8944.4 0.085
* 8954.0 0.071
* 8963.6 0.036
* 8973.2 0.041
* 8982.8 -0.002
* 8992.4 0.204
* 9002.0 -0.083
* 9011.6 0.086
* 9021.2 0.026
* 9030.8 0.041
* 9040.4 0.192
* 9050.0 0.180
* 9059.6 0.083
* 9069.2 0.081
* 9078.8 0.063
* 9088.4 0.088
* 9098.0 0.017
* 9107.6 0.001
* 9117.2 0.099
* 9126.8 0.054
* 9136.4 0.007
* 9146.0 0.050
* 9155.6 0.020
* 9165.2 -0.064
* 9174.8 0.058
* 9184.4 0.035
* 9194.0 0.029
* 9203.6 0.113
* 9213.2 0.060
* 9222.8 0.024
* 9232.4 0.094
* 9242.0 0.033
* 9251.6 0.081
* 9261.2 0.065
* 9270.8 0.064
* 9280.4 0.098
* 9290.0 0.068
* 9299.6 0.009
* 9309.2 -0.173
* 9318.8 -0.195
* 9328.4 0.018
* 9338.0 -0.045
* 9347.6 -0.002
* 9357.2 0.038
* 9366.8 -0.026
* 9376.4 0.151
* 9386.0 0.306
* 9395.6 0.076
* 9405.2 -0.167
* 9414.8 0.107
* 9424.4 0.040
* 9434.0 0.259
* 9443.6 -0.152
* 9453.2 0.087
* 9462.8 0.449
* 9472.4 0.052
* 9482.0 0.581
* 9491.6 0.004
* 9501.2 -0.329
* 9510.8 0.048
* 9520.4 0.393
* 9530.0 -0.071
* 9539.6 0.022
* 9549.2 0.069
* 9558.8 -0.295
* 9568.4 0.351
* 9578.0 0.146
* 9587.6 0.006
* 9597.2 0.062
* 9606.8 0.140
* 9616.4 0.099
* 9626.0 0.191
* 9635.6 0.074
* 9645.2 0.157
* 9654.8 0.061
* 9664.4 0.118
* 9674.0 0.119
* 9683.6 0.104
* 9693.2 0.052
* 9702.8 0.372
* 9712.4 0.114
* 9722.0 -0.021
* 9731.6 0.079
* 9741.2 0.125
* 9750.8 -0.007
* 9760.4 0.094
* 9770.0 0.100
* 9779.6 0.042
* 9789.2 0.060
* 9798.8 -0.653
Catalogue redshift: 0.75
